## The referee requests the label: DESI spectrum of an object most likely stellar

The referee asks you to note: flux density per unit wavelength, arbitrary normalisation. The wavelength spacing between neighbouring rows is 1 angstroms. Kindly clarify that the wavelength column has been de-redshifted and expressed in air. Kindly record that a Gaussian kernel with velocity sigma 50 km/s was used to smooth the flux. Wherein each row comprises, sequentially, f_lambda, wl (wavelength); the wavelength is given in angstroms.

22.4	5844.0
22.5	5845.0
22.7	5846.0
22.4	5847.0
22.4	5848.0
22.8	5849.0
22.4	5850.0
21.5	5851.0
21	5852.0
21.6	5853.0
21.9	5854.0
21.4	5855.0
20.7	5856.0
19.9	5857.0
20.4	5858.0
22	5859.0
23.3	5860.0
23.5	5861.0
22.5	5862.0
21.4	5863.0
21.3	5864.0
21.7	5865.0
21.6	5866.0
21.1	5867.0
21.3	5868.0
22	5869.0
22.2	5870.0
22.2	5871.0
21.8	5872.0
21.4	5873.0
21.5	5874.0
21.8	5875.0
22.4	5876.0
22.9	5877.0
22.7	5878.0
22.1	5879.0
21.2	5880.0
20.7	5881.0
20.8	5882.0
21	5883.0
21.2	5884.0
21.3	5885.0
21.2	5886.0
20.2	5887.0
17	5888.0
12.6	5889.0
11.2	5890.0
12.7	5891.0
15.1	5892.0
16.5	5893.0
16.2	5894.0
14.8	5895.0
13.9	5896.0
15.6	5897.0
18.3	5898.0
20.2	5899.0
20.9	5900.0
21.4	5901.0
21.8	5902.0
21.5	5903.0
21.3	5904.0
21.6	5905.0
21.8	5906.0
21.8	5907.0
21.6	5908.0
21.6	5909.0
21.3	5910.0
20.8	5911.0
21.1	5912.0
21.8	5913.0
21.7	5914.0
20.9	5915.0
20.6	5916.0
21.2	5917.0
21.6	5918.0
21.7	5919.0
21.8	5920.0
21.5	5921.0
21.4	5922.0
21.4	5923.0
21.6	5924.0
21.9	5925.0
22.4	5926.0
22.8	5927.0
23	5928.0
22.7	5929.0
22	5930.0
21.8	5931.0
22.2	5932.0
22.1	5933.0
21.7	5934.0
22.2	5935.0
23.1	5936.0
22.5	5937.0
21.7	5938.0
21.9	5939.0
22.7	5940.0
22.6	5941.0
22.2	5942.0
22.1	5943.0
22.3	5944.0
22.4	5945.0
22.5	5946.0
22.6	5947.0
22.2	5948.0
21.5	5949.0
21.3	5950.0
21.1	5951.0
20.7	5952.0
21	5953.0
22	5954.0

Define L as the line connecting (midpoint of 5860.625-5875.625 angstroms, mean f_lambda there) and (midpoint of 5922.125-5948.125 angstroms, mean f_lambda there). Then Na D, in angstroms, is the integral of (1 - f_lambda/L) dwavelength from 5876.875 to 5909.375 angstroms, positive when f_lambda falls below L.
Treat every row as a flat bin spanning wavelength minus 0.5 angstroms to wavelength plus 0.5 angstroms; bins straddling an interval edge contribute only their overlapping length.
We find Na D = 4.1 angstroms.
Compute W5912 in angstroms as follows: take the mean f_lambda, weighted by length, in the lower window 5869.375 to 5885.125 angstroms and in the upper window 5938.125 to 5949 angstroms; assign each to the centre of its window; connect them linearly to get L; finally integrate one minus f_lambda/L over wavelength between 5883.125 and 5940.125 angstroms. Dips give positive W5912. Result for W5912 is 4.3 angstroms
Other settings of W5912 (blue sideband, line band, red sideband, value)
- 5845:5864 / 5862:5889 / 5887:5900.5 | -3.72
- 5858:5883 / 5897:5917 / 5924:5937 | 1.00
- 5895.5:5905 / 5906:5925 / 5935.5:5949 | -0.81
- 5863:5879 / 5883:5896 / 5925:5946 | 3.11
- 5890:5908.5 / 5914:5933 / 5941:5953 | -1.48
